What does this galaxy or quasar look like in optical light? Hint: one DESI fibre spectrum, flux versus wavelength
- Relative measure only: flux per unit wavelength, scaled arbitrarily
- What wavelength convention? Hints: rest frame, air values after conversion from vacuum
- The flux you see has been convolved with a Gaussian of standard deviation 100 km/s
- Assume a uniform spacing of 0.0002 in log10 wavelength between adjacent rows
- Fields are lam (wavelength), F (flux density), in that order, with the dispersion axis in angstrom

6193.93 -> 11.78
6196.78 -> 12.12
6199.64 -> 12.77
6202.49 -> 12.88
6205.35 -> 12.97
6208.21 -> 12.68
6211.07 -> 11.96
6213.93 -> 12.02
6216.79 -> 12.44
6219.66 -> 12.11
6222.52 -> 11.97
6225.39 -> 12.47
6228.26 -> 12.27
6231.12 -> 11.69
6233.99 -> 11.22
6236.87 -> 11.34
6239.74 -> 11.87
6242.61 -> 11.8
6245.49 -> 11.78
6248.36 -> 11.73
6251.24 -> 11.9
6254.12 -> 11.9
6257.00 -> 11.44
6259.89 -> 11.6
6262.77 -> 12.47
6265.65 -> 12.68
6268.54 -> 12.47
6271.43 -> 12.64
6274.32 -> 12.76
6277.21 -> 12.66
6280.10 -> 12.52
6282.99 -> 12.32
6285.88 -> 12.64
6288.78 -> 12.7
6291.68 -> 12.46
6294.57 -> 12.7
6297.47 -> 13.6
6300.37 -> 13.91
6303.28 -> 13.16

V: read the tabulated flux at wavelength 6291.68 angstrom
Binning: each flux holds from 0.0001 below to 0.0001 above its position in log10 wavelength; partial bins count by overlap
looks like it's 12.46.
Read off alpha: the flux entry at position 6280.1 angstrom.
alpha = 12.52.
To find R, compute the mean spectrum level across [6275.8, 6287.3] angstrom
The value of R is 12.5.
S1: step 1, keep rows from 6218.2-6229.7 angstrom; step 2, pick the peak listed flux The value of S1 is 12.47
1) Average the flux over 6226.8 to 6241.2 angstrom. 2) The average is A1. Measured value 11.7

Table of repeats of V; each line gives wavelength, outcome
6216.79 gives 12.44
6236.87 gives 11.34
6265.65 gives 12.68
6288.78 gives 12.7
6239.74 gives 11.87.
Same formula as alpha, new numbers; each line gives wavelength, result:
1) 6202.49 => 12.88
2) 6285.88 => 12.64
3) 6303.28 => 13.16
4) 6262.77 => 12.47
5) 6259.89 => 11.6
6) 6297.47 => 13.6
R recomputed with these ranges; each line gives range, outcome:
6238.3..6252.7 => 11.8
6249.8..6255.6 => 11.9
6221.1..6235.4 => 11.9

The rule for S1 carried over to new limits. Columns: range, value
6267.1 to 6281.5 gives 12.76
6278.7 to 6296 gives 12.7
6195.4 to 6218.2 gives 12.97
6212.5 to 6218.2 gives 12.44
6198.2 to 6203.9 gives 12.88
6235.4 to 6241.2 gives 11.87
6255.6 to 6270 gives 12.68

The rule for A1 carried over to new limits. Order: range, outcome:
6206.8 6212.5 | 12.3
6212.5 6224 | 12.1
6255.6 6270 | 12.1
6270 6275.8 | 12.7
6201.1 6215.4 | 12.5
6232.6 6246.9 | 11.6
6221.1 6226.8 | 12.2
